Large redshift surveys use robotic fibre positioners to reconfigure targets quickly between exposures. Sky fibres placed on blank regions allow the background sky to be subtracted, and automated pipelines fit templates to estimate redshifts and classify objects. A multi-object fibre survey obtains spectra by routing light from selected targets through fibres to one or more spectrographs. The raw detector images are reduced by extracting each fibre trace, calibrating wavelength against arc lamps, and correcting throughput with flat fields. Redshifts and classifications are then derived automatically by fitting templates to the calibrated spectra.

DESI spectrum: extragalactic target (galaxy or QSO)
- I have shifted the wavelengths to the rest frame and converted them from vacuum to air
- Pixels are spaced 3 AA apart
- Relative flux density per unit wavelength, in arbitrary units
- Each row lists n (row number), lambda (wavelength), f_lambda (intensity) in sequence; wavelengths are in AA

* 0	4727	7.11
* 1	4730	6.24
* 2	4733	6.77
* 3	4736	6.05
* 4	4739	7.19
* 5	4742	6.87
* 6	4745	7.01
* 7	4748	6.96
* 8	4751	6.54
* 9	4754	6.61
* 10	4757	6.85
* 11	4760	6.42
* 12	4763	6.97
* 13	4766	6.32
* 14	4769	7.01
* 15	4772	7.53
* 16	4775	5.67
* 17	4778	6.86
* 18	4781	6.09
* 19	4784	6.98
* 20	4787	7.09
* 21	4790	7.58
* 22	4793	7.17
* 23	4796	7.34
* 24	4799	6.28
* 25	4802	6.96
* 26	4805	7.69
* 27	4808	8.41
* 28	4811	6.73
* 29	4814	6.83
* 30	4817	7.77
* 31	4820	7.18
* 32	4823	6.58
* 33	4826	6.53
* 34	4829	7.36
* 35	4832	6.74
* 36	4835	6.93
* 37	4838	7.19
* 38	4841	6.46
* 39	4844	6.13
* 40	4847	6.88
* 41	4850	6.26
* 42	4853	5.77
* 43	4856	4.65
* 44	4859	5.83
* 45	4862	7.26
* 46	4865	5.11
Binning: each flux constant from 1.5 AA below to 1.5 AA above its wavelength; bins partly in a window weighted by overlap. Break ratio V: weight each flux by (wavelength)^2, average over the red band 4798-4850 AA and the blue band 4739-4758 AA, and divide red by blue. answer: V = 1.05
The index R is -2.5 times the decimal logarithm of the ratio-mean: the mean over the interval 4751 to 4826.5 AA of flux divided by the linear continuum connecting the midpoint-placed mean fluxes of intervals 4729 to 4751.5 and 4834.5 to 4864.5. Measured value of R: -0.067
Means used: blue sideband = 6.72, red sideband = 6.28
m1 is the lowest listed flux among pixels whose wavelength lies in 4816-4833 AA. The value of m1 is 6.53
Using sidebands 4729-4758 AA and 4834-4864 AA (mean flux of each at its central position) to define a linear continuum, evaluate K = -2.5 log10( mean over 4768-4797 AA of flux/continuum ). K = -0.058 mag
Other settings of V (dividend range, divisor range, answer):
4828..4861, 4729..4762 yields 0.99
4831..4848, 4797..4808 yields 0.95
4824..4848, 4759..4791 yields 1.03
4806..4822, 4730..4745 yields 1.14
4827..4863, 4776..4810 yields 0.93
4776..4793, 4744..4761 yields 1.04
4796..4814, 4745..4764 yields 1.09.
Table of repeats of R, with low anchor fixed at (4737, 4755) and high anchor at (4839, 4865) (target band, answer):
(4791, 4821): -0.129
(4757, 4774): -0.017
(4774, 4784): 0.045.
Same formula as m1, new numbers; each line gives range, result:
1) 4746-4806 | 5.67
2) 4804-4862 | 4.65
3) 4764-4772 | 6.32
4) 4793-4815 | 6.28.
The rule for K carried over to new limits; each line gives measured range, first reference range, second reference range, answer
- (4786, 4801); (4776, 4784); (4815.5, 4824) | -0.05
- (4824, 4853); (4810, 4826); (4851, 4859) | -0.10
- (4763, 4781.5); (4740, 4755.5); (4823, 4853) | 0.02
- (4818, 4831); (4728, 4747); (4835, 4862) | -0.10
